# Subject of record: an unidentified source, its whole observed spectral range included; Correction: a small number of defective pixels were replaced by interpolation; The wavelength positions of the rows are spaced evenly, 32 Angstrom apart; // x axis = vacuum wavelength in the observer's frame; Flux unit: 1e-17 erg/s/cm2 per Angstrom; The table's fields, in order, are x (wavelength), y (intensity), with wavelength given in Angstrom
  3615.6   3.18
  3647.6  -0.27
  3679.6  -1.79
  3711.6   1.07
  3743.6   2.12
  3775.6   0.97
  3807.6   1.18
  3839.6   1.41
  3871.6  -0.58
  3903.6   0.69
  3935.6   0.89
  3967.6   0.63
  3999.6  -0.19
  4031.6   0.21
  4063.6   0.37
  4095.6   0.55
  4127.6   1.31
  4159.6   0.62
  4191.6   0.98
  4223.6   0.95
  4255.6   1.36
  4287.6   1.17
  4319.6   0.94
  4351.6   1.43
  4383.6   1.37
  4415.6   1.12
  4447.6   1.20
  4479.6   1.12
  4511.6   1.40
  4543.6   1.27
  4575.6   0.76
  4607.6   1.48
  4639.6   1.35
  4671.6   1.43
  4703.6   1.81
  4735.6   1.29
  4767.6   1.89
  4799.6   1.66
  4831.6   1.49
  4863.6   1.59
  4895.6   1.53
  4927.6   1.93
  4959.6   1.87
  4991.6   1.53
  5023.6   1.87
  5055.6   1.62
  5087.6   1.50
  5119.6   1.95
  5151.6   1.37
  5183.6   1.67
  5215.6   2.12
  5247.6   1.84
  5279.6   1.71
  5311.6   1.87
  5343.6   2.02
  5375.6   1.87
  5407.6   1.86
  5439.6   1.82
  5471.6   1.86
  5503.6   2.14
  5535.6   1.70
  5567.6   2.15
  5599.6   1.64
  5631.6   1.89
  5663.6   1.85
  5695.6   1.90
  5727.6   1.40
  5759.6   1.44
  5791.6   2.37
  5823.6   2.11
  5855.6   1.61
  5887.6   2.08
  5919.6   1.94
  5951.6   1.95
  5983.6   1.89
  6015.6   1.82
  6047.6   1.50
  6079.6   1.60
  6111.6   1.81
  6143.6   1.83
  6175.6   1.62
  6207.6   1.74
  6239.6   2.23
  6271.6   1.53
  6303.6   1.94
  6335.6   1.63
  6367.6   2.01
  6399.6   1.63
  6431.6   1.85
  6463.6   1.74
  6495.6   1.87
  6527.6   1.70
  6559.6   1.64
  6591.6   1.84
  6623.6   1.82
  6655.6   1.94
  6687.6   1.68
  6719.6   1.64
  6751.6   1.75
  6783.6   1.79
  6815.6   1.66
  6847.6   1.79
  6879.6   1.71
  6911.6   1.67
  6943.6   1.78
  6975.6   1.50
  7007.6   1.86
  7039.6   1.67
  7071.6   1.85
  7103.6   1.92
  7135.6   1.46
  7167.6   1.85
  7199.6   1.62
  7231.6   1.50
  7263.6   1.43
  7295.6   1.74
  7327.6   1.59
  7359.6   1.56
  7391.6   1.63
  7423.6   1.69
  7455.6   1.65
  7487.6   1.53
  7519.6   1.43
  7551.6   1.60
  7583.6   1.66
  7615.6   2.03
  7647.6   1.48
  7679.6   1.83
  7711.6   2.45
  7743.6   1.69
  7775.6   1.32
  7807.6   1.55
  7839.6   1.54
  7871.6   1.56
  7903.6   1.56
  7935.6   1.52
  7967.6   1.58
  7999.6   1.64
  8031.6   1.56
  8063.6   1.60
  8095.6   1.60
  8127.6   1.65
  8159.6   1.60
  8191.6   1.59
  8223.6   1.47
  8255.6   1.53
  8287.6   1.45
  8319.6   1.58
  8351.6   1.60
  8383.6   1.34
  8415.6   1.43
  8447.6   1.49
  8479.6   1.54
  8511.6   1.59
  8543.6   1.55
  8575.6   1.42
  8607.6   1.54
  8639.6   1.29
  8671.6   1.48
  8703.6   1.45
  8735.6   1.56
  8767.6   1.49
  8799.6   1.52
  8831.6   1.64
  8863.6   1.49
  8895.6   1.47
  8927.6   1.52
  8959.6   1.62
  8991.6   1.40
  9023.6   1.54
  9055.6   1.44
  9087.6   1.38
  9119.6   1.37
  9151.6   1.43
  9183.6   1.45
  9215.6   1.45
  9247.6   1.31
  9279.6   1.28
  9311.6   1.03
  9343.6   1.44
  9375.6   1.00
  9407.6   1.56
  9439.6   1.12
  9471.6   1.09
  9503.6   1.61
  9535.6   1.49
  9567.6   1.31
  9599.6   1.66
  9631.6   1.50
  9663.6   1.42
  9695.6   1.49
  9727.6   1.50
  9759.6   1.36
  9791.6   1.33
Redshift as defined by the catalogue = 0.174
